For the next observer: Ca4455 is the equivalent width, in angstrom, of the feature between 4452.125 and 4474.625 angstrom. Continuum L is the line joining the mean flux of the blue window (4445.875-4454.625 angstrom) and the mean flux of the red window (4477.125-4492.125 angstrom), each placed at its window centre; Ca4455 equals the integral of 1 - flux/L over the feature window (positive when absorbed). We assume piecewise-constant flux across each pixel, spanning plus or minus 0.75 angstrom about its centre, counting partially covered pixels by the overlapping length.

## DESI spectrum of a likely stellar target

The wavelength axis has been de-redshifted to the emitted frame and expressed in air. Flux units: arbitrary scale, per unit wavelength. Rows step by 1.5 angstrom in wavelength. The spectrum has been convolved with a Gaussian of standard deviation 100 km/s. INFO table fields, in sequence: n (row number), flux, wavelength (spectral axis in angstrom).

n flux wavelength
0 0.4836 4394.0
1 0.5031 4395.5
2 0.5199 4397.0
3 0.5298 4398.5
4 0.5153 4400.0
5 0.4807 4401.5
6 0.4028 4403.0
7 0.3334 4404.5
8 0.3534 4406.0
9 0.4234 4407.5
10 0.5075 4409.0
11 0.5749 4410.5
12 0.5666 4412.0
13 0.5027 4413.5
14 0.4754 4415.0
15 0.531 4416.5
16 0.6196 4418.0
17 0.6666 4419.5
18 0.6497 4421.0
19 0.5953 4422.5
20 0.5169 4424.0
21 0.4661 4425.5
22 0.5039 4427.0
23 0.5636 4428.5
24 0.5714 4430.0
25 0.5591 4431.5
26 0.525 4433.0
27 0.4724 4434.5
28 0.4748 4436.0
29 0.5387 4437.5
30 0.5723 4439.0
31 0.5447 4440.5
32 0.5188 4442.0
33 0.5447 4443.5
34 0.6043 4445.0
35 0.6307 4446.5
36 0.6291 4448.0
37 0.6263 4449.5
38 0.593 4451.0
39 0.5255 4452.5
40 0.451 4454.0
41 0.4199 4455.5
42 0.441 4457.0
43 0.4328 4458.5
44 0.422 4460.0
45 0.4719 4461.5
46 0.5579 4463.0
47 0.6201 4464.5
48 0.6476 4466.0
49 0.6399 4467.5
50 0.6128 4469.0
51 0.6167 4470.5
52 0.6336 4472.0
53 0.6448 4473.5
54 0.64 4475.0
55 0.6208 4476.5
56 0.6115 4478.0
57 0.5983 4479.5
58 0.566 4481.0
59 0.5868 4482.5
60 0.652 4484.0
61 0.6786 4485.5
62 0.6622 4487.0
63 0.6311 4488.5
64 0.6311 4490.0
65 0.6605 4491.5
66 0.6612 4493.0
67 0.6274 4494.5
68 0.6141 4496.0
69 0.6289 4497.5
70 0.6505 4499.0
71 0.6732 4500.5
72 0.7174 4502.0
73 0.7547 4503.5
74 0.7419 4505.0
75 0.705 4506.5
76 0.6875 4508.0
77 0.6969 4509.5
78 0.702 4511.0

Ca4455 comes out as 2.0 angstrom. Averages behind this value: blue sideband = 0.577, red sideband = 0.627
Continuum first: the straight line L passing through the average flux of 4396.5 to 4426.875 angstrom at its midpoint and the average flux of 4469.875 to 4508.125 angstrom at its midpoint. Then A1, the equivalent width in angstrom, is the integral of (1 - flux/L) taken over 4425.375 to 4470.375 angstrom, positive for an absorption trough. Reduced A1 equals 2.65 angstrom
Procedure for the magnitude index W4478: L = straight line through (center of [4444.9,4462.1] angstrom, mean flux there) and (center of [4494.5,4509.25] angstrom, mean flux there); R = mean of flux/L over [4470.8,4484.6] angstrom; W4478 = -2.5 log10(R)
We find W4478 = -0.03 mag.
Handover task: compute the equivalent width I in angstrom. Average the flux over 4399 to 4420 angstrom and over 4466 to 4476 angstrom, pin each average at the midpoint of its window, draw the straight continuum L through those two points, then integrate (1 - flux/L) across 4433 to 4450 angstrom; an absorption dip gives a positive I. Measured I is 0.30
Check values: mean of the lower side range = 0.495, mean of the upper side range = 0.632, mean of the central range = 0.557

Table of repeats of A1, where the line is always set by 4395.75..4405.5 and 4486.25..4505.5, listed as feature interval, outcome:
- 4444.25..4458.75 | 0.77 angstrom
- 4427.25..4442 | 0.02 angstrom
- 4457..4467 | 1.21 angstrom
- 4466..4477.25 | -0.33 angstrom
